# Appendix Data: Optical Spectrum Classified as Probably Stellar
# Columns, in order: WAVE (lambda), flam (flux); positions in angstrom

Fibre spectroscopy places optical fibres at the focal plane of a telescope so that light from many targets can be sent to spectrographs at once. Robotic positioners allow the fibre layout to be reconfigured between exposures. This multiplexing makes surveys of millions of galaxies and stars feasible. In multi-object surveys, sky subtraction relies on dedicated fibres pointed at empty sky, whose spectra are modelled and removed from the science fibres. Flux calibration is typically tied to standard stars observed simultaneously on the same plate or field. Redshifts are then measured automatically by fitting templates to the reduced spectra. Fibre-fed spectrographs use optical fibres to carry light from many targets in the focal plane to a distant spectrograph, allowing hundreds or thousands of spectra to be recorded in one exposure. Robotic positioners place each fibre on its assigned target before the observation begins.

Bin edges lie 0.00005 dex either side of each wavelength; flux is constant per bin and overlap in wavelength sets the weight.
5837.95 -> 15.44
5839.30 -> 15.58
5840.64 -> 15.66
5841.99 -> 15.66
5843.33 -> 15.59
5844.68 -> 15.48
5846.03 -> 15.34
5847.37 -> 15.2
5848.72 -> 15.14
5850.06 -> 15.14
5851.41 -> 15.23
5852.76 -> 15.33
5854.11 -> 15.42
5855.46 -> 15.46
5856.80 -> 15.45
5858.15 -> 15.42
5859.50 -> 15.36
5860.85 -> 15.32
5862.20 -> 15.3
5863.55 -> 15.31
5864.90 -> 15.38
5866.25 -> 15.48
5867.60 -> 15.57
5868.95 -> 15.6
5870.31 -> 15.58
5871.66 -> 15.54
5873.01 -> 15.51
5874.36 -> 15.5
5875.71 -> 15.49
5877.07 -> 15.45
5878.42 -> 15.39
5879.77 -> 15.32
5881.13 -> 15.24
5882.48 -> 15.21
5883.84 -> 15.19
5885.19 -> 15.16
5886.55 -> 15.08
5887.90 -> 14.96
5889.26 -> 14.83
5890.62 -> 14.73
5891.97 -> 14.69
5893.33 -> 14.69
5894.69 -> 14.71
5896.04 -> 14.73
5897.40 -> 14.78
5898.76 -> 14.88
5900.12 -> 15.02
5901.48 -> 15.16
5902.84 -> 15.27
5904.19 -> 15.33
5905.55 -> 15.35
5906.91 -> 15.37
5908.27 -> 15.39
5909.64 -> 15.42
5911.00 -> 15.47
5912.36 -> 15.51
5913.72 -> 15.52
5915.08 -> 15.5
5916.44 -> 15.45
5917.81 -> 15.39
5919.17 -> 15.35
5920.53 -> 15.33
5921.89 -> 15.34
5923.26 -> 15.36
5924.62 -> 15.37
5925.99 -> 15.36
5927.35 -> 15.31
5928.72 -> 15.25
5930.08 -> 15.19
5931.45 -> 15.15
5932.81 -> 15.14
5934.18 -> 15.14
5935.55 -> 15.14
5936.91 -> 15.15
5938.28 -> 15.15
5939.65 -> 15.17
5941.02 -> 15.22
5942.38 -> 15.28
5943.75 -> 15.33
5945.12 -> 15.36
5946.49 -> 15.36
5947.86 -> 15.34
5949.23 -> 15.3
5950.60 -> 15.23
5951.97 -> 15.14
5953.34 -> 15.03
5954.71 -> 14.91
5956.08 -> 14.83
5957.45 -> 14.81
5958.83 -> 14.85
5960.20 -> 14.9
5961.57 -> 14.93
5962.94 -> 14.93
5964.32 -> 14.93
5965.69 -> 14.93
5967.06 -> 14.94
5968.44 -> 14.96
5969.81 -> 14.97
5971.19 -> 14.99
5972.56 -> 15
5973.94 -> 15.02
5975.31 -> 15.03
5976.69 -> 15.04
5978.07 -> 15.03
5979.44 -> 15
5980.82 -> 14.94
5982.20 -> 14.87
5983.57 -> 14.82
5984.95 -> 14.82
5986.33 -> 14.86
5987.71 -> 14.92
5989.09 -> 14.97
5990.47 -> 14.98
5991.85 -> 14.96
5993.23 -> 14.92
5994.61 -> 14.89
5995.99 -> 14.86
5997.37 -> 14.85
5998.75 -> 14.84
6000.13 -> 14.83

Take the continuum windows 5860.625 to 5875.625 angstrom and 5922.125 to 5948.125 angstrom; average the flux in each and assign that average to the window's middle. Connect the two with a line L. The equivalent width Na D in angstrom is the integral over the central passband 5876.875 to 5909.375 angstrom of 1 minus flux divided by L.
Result 0.7 angstrom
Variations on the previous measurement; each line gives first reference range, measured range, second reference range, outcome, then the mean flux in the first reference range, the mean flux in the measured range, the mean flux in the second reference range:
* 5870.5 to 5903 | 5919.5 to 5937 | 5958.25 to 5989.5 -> -0.26 angstrom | 15.1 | 15.3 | 14.9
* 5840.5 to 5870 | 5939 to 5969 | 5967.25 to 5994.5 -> -0.07 angstrom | 15.4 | 15.1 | 14.9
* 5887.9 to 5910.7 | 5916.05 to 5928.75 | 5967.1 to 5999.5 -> -0.30 angstrom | 15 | 15.3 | 14.9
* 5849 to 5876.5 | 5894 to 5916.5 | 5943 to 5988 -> 0.04 angstrom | 15.4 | 15.2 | 15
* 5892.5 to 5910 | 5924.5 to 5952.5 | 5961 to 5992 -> -0.43 angstrom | 15.1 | 15.2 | 14.9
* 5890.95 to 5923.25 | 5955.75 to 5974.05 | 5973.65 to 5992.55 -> 0.10 angstrom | 15.2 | 14.9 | 14.9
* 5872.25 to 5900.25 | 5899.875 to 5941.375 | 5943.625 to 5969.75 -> -0.66 angstrom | 15.1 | 15.3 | 15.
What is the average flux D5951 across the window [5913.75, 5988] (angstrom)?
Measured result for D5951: 15.1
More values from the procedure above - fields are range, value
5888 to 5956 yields 15.2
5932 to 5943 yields 15.2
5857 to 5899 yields 15.2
